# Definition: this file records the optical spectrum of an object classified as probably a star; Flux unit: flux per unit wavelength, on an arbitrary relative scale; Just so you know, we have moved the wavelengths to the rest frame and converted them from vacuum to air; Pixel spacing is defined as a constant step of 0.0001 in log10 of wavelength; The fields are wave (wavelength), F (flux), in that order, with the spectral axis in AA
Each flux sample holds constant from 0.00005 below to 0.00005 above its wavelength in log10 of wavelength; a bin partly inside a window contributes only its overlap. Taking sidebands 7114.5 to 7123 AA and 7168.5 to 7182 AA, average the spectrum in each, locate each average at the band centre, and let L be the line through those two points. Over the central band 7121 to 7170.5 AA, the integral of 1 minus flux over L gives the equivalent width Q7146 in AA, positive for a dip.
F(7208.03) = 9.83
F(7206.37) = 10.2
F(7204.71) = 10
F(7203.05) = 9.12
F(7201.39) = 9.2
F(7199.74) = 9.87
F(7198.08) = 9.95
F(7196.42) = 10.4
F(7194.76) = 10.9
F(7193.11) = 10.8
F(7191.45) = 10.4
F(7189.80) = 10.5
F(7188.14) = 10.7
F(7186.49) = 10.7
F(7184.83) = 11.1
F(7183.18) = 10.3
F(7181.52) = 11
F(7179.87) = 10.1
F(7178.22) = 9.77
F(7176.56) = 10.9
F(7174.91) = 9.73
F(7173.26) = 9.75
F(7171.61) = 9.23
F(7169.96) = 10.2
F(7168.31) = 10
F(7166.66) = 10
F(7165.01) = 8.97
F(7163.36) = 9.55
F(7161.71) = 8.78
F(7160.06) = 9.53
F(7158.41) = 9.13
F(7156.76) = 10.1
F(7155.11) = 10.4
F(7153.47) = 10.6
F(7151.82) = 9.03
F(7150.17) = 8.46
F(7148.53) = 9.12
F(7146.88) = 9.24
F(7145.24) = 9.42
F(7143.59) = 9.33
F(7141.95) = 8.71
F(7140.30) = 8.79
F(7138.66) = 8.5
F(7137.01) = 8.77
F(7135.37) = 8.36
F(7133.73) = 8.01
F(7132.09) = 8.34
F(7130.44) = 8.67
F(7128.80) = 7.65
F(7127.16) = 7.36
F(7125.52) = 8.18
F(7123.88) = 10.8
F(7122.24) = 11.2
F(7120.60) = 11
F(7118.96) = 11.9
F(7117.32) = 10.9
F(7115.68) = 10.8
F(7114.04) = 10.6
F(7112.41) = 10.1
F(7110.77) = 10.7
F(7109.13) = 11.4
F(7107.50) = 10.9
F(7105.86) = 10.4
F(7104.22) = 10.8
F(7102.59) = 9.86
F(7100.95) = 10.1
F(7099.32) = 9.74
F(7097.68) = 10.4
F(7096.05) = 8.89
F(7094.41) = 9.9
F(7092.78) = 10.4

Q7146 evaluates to 6.6 AA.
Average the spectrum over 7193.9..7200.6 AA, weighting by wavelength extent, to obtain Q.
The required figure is 10.3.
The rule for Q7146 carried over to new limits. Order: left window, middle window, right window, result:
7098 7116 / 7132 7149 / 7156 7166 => 1.7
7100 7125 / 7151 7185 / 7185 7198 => 2.4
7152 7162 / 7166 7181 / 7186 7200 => 0.2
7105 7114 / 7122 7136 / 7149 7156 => 2.2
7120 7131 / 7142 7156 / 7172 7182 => 0.4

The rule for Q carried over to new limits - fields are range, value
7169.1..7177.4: 9.96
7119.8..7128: 9.7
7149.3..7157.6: 9.72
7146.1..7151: 8.93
